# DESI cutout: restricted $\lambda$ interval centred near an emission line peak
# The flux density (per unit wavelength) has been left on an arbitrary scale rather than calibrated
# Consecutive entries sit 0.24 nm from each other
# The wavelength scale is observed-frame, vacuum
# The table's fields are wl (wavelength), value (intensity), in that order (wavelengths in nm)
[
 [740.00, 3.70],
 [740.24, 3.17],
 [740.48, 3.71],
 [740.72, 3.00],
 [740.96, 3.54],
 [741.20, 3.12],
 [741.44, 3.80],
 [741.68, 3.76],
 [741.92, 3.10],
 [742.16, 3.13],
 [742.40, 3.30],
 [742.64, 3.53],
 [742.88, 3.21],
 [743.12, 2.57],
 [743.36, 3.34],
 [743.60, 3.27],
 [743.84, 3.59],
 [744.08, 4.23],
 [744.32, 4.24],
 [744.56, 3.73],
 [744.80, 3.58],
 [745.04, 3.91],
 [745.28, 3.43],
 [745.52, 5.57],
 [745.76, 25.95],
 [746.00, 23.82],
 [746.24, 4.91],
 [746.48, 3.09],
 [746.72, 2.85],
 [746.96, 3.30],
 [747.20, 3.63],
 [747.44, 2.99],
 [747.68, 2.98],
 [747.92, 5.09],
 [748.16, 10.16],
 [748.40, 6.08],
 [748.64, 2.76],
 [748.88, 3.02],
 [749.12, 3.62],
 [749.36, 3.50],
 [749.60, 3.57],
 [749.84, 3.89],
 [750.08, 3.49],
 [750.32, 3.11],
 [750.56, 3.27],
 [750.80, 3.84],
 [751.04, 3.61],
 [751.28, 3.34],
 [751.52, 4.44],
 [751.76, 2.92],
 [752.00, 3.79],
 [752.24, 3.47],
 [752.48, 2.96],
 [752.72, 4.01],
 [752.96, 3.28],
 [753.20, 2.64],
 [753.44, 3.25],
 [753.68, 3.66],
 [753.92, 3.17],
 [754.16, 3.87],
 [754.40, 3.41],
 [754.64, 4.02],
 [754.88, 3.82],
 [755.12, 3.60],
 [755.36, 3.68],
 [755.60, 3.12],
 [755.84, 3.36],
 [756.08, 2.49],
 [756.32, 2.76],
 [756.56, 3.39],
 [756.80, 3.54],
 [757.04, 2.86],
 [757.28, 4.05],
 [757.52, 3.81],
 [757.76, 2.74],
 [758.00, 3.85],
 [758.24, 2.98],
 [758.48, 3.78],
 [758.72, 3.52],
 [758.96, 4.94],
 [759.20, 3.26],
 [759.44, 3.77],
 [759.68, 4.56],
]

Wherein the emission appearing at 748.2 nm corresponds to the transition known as [N II]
